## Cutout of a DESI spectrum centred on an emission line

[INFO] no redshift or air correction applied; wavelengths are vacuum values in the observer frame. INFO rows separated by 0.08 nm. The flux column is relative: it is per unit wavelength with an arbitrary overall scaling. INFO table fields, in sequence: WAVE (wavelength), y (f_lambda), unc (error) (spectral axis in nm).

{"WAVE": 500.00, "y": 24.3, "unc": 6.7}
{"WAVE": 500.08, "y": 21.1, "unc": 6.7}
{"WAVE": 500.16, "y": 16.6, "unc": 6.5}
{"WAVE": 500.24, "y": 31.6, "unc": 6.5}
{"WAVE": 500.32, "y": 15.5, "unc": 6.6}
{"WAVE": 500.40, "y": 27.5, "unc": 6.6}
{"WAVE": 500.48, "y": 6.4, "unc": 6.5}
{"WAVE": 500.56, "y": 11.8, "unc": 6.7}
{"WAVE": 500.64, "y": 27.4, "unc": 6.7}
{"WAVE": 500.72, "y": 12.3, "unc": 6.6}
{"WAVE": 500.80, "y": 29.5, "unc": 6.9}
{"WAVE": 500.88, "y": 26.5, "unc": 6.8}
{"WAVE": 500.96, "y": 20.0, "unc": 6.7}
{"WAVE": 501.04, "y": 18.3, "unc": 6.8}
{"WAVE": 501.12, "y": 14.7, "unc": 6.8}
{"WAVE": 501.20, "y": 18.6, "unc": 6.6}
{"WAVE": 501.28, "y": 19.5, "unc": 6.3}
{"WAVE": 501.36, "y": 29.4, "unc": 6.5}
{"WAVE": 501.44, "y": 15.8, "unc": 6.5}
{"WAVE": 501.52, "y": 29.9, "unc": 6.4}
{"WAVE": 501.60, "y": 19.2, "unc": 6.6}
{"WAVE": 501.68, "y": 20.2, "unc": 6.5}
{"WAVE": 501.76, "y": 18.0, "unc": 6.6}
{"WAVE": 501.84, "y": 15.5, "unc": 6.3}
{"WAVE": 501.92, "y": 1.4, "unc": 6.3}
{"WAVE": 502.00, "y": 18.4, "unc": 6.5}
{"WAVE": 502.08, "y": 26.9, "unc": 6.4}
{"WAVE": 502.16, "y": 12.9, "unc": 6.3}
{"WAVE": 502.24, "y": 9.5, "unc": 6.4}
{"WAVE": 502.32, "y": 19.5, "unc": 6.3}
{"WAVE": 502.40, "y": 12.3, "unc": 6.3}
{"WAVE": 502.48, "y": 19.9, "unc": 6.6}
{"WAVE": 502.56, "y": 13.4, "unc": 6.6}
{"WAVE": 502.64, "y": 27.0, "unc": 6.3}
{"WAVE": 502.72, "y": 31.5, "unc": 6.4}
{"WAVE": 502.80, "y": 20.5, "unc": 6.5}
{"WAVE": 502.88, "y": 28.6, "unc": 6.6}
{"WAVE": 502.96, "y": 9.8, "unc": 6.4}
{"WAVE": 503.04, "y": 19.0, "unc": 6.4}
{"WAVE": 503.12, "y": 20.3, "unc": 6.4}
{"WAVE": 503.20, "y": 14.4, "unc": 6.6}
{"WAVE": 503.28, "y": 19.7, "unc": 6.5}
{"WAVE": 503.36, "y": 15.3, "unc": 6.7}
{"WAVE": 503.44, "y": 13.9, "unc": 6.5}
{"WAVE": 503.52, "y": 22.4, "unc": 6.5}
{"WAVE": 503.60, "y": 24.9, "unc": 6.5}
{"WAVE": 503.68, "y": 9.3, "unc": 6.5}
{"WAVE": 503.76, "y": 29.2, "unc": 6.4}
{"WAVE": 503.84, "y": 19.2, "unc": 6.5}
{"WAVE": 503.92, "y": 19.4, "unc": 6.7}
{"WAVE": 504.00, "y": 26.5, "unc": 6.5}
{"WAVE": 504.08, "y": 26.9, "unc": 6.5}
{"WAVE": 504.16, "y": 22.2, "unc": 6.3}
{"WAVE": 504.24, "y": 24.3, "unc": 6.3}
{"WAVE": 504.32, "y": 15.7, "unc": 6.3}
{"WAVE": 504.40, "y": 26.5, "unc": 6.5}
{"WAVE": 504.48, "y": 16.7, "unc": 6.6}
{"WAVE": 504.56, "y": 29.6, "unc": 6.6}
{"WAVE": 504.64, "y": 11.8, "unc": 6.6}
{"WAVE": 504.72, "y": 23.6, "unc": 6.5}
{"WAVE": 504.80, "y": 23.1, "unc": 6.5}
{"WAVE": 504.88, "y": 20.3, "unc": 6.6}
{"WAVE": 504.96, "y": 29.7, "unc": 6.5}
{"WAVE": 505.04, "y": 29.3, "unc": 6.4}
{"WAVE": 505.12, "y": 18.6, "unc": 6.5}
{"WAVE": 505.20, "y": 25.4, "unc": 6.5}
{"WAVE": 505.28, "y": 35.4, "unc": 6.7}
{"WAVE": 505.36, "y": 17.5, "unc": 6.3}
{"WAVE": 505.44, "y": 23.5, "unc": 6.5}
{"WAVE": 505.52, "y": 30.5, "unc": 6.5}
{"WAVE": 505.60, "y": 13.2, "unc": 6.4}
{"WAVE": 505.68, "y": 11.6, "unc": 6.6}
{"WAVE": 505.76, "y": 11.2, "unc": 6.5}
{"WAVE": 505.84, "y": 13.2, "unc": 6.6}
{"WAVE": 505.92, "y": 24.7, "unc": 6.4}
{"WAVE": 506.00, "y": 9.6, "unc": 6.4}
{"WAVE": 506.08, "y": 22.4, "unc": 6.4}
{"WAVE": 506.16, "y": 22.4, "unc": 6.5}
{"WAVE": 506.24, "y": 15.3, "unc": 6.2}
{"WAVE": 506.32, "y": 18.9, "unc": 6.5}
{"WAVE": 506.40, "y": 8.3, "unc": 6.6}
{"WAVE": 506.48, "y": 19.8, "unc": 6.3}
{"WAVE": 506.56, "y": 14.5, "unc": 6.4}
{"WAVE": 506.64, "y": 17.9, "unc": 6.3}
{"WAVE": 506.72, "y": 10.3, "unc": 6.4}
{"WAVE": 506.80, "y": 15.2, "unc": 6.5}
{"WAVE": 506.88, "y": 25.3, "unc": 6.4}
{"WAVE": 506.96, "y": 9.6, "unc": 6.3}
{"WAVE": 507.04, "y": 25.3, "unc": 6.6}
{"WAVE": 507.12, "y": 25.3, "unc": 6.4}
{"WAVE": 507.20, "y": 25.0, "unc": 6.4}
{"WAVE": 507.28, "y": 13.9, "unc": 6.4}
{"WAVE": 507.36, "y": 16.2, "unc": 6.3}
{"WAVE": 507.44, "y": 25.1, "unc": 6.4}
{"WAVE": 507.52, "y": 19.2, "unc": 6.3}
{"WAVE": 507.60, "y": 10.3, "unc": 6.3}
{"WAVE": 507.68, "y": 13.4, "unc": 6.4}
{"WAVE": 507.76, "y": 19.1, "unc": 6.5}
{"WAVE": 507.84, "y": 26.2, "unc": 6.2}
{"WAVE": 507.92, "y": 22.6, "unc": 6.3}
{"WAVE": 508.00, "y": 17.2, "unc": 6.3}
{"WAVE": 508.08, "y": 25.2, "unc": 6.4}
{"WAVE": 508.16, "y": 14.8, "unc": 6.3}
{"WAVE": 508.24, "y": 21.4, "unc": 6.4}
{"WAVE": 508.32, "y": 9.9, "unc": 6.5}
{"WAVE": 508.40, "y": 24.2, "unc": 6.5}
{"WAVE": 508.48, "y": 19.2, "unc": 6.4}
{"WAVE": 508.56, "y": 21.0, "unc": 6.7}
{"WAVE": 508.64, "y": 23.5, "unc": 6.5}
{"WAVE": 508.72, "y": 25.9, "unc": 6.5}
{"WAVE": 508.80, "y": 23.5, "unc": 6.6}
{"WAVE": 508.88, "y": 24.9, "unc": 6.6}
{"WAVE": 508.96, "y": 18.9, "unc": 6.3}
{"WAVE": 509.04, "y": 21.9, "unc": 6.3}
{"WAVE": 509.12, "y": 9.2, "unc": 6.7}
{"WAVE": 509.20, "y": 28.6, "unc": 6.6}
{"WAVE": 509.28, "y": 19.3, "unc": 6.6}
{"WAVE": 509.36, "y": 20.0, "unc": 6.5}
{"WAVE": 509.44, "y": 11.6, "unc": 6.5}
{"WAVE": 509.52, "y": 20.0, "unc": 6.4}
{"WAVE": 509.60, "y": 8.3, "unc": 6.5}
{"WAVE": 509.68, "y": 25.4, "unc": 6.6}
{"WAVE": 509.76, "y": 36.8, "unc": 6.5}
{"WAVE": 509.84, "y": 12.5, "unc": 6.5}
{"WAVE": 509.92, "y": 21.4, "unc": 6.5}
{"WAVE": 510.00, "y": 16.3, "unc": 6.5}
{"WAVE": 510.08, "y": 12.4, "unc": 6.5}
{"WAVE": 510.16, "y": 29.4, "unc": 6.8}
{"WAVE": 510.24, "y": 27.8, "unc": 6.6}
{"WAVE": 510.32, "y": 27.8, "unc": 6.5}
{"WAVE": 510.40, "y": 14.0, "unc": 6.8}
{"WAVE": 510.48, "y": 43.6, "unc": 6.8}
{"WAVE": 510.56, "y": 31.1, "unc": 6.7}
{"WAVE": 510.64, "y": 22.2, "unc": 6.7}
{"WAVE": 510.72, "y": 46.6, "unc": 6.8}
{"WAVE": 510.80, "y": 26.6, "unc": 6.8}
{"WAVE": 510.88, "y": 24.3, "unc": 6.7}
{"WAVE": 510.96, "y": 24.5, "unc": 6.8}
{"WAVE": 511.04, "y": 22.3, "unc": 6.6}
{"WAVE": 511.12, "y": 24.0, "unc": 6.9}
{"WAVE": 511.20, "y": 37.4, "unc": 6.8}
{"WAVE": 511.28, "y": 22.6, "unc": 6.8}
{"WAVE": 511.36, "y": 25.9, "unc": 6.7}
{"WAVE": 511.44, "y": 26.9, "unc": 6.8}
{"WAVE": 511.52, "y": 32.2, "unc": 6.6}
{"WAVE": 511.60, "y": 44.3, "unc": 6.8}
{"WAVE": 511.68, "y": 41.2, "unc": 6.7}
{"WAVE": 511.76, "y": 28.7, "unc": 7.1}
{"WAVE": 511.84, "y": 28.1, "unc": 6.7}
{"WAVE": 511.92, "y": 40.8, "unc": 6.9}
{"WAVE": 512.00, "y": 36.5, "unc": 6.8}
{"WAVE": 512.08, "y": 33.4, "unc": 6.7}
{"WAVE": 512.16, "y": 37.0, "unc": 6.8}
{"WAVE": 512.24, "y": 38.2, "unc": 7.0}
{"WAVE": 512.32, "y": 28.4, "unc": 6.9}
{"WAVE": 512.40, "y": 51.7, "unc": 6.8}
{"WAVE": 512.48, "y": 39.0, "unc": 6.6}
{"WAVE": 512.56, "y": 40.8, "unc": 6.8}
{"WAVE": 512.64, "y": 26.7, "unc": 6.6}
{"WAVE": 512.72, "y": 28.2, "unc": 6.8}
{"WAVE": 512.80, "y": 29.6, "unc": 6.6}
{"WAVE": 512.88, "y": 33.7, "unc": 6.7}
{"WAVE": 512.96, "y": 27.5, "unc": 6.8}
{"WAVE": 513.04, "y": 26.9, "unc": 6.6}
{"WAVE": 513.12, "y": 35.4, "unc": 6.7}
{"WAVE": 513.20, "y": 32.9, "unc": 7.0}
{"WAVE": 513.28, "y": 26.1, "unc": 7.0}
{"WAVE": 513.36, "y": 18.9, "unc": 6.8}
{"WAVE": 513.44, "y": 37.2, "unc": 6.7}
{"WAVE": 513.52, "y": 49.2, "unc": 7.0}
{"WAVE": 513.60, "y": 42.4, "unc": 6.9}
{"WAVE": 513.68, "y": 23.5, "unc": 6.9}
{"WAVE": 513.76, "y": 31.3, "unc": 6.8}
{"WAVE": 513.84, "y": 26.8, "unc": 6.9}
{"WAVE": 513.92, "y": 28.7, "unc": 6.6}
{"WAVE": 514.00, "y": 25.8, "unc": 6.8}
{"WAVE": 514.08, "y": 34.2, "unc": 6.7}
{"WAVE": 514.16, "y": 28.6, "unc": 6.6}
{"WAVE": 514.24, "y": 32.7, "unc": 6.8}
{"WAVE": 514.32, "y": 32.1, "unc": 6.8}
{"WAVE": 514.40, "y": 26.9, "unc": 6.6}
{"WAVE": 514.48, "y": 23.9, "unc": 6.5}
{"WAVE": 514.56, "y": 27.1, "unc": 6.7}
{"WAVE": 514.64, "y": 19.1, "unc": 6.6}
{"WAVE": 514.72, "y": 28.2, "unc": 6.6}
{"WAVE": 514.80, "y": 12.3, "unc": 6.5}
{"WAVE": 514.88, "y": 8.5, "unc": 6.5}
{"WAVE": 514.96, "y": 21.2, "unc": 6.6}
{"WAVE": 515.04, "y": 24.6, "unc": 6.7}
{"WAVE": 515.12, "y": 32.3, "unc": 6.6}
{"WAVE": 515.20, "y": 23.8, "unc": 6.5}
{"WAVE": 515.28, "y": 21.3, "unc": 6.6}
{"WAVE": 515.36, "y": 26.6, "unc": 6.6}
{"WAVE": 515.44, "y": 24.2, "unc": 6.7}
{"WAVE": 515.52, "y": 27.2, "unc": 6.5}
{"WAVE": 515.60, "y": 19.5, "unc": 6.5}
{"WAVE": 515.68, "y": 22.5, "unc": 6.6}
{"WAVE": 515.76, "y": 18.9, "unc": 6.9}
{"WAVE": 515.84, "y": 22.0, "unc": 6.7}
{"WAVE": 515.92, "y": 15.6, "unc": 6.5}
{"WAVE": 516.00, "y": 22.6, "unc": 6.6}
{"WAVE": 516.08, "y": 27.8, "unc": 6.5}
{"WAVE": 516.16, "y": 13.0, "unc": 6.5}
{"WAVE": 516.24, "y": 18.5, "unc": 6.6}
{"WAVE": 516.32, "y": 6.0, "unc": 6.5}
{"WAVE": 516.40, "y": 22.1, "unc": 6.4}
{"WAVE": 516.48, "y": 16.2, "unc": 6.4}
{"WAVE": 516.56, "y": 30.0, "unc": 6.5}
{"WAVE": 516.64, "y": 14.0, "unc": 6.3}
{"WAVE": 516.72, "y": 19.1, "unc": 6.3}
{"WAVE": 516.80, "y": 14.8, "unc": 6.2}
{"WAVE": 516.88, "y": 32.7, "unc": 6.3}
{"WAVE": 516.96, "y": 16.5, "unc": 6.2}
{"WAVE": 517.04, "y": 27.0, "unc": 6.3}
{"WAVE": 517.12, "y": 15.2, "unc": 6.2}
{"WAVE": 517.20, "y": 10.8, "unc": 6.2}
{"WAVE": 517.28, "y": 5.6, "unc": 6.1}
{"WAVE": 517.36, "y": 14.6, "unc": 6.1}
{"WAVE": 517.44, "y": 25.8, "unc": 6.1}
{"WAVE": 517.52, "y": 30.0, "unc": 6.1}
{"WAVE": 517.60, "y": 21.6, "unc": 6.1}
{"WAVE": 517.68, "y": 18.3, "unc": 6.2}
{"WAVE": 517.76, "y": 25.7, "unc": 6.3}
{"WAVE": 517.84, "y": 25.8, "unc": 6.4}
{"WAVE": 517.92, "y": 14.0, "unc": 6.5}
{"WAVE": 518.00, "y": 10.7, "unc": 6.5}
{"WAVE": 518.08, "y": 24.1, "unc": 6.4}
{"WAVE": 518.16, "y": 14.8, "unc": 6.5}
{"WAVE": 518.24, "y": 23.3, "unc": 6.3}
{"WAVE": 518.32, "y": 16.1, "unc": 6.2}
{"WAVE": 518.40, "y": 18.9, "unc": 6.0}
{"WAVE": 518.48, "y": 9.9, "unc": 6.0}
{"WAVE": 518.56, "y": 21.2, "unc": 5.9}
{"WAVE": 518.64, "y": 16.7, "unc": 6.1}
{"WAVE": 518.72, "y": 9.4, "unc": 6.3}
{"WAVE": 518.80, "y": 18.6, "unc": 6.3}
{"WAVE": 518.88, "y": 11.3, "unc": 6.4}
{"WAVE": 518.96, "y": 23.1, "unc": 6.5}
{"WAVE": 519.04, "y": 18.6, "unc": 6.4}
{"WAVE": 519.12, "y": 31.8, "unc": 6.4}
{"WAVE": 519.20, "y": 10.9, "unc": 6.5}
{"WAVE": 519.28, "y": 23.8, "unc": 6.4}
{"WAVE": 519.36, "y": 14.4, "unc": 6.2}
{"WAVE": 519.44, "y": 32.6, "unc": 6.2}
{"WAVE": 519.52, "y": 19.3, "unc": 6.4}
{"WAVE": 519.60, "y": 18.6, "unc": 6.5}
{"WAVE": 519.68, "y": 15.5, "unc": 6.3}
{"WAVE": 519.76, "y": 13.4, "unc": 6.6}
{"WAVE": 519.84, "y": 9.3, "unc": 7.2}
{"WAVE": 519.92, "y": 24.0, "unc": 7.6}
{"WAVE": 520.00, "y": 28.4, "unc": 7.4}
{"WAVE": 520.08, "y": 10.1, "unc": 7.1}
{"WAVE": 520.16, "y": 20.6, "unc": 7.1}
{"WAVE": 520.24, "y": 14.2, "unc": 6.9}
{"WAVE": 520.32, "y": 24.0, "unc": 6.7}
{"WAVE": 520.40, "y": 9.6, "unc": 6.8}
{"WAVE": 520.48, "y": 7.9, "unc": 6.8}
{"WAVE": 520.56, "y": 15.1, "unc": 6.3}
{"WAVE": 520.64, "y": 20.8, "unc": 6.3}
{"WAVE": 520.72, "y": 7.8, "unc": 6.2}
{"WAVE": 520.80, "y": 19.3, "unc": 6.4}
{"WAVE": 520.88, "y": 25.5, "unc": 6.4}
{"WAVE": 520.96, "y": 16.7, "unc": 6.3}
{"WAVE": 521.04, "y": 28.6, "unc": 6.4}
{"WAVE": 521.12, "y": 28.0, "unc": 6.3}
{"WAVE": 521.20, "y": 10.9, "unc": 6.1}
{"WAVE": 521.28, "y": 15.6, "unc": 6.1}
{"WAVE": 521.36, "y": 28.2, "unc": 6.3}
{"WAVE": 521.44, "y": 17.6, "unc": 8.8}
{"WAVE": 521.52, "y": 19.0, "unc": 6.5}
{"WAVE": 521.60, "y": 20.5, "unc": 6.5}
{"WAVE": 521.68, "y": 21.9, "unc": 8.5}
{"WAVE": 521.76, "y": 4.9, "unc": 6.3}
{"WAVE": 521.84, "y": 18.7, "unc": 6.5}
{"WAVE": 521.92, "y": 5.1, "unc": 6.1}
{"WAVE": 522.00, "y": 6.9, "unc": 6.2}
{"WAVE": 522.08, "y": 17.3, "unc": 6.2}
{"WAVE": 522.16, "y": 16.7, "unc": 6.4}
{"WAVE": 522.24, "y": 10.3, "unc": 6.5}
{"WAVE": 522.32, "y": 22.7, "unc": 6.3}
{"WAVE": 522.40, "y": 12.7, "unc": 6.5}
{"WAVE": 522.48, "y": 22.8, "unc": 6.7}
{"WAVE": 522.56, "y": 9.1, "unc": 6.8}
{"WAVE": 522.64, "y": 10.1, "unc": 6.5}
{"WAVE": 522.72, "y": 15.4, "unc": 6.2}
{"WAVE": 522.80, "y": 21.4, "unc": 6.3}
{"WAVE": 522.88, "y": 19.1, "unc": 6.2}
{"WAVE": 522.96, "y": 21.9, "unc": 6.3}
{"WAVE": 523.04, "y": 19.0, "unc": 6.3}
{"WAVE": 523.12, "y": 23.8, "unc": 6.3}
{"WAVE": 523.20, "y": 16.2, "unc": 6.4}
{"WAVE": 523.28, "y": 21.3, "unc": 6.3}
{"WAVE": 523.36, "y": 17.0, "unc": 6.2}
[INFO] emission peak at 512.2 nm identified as Mg II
